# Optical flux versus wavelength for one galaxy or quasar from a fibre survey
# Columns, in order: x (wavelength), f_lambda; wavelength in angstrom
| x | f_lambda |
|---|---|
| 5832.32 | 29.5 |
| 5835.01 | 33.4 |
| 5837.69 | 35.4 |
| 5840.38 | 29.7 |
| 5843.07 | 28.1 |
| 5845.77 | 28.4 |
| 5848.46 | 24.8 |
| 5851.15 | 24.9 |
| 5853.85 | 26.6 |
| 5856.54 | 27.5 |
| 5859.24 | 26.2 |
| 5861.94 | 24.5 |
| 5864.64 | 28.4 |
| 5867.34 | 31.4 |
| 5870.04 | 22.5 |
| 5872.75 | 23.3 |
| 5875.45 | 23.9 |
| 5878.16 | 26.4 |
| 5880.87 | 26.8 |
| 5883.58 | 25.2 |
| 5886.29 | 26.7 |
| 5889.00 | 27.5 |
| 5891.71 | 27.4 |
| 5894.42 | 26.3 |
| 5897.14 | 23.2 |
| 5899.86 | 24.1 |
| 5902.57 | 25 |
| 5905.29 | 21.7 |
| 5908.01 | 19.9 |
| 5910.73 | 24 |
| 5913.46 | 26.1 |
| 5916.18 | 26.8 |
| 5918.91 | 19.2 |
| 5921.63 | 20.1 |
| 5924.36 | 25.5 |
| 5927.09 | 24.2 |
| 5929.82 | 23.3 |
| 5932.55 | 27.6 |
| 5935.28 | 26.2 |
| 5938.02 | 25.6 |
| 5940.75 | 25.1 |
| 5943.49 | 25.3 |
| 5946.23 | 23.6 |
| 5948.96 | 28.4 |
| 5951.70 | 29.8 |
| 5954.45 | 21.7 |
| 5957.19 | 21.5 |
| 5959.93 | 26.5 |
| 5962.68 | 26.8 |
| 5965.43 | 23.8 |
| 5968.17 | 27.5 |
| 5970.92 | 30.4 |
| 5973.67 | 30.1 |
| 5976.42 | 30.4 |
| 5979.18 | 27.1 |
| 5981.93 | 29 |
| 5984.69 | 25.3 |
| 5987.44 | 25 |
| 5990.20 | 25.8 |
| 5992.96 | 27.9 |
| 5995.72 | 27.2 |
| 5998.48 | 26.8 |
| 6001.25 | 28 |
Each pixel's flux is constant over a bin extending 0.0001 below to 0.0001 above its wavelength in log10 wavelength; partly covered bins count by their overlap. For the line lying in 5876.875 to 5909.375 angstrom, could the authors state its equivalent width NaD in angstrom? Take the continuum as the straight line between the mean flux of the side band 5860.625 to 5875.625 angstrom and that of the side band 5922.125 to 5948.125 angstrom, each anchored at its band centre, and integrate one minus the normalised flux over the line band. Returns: 0.67 angstrom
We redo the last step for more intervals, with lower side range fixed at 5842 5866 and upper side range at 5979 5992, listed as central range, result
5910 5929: 2.0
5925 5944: 0.8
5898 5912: 1.9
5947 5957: 0.2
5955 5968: 0.9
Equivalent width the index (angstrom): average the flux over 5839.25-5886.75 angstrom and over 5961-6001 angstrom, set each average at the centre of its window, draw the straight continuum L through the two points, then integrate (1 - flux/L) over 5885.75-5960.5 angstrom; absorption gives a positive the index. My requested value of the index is 6.1 angstrom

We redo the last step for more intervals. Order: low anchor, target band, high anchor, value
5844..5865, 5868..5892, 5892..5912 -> -0.70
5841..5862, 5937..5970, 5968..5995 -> 2.45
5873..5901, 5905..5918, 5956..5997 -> 1.16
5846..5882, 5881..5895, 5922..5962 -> -0.49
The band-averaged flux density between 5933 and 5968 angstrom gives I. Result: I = 25.5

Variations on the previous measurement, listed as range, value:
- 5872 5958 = 24.8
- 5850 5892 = 26.2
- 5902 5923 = 22.8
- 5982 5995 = 26.4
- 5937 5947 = 25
